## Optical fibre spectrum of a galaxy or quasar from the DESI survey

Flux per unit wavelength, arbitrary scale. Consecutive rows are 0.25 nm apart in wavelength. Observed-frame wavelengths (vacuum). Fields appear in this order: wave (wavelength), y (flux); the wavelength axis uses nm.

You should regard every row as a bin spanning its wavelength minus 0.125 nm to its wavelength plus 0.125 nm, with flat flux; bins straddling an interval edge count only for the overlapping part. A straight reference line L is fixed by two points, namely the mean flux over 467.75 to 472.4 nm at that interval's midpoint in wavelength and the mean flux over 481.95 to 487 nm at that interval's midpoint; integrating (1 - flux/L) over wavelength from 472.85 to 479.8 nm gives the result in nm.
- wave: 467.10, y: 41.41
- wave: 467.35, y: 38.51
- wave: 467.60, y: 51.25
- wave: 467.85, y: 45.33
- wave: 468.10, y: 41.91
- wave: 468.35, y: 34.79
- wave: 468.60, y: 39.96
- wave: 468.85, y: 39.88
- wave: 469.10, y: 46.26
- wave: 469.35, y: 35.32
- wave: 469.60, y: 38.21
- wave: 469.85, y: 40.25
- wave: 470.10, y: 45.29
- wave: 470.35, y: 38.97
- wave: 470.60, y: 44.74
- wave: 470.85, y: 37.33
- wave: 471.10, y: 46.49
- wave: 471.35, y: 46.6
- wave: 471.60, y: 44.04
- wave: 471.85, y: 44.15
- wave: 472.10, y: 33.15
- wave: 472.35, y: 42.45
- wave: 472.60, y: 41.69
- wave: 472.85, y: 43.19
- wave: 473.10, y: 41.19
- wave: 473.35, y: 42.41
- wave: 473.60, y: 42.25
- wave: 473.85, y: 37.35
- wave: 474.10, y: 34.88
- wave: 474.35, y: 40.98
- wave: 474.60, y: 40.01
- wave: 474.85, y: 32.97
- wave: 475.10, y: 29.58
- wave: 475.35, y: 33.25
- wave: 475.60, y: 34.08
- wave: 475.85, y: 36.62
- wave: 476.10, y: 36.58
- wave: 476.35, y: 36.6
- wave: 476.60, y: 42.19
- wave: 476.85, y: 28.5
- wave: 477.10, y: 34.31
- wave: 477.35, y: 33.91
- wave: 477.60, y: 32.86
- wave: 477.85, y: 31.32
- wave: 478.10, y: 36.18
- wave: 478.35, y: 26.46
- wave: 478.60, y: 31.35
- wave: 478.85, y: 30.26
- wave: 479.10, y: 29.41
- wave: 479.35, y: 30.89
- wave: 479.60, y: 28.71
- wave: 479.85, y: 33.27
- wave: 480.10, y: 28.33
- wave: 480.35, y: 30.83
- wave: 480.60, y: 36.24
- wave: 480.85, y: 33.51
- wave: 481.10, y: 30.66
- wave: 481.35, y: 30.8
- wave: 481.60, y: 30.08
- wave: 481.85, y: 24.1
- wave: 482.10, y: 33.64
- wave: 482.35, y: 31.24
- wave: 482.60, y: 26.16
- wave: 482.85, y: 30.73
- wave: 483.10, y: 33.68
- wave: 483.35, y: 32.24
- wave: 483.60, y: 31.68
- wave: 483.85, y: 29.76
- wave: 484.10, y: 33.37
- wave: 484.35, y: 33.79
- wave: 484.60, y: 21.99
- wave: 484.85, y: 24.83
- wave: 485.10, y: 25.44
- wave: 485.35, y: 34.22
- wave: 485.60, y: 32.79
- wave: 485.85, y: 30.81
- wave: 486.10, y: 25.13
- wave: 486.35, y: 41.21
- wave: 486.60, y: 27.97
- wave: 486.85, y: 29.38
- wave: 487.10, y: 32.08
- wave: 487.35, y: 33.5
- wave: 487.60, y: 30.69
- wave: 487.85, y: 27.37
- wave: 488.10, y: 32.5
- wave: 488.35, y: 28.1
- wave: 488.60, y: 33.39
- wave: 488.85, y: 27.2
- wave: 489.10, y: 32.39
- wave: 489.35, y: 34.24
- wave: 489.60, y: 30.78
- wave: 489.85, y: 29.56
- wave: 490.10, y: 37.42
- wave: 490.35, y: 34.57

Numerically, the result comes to 0.36 nm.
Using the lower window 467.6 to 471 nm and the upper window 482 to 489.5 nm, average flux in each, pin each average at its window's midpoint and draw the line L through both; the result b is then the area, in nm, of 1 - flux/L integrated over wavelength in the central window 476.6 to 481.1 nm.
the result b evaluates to 0.414 nm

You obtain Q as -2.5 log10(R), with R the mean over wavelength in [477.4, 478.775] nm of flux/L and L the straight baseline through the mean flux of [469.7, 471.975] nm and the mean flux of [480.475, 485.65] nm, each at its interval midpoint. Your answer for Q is 0.13 mag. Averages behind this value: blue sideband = 43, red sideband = 30.5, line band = 31.7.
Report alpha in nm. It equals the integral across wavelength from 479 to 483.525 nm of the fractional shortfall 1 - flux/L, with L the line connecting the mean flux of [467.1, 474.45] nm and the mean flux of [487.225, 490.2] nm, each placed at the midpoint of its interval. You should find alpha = 0.596 nm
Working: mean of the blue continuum 41.3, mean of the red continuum 31.4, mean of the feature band 30.8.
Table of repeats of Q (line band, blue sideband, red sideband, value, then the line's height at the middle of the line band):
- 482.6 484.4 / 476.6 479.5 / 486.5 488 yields -0.03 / 30.9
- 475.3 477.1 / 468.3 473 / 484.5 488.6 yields 0.06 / 37.4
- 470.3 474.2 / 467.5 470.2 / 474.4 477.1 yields -0.08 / 38.4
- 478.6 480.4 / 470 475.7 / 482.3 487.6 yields 0.15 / 34.8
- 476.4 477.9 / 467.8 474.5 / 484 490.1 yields 0.09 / 37.1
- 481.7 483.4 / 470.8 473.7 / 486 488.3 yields 0.14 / 34.5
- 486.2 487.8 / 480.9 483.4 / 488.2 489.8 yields -0.05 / 30.8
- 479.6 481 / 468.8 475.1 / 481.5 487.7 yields 0.06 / 33.9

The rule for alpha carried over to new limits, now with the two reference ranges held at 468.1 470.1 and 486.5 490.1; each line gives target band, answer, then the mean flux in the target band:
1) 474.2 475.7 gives 0.08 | 35.2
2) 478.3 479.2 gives 0.15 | 29.6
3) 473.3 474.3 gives -0.04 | 39.1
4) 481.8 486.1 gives 0.38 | 30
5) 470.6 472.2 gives -0.15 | 42.3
